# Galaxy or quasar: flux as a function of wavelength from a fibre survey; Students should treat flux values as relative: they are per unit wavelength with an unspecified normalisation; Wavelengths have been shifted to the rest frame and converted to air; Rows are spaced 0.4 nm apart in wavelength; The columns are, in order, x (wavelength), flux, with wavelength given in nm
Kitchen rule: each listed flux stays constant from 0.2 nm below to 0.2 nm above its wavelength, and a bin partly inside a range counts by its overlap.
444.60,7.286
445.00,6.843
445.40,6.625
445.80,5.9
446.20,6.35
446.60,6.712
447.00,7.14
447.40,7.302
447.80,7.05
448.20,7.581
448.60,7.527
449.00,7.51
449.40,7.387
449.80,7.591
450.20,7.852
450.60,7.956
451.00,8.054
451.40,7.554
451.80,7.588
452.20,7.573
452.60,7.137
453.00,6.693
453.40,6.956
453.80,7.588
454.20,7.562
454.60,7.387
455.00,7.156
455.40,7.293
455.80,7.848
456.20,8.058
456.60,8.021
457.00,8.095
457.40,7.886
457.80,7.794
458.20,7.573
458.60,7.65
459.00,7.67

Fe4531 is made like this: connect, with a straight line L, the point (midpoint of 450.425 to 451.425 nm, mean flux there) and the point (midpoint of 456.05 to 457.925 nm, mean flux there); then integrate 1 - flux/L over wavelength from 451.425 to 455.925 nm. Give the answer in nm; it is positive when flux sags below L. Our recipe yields 0.336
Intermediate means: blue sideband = 7.9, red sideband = 7.98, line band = 7.34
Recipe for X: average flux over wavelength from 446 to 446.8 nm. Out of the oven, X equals 6.53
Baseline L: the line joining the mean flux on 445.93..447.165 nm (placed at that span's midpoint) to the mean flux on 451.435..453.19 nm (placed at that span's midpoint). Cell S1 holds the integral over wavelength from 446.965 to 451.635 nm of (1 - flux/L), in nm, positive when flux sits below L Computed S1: -0.40 nm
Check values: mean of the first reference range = 6.68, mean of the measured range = 7.56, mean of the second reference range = 7.28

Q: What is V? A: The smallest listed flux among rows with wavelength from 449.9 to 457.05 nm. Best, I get 6.693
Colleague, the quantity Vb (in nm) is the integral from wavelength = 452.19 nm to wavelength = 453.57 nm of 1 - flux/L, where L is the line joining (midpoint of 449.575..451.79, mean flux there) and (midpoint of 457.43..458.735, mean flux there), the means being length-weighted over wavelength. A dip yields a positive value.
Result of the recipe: 0.13 nm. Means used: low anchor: 7.78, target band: 7.03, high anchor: 7.7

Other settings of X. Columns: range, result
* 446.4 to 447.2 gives 6.93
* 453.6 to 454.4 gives 7.58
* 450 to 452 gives 7.8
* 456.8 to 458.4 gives 7.84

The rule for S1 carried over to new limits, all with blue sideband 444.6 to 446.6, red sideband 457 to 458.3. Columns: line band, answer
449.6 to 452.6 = -0.24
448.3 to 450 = -0.15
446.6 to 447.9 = -0.07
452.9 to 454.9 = 0.04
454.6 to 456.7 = -0.01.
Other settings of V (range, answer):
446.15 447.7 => 6.35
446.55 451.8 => 6.712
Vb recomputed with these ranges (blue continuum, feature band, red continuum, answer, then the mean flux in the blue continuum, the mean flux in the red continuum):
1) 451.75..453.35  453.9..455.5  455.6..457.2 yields 0.057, 7.19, 8.01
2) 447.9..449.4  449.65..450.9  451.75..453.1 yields -0.075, 7.49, 7.25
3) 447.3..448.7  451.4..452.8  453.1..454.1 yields -0.034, 7.36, 7.24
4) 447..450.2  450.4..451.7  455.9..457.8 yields -0.041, 7.43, 7.98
